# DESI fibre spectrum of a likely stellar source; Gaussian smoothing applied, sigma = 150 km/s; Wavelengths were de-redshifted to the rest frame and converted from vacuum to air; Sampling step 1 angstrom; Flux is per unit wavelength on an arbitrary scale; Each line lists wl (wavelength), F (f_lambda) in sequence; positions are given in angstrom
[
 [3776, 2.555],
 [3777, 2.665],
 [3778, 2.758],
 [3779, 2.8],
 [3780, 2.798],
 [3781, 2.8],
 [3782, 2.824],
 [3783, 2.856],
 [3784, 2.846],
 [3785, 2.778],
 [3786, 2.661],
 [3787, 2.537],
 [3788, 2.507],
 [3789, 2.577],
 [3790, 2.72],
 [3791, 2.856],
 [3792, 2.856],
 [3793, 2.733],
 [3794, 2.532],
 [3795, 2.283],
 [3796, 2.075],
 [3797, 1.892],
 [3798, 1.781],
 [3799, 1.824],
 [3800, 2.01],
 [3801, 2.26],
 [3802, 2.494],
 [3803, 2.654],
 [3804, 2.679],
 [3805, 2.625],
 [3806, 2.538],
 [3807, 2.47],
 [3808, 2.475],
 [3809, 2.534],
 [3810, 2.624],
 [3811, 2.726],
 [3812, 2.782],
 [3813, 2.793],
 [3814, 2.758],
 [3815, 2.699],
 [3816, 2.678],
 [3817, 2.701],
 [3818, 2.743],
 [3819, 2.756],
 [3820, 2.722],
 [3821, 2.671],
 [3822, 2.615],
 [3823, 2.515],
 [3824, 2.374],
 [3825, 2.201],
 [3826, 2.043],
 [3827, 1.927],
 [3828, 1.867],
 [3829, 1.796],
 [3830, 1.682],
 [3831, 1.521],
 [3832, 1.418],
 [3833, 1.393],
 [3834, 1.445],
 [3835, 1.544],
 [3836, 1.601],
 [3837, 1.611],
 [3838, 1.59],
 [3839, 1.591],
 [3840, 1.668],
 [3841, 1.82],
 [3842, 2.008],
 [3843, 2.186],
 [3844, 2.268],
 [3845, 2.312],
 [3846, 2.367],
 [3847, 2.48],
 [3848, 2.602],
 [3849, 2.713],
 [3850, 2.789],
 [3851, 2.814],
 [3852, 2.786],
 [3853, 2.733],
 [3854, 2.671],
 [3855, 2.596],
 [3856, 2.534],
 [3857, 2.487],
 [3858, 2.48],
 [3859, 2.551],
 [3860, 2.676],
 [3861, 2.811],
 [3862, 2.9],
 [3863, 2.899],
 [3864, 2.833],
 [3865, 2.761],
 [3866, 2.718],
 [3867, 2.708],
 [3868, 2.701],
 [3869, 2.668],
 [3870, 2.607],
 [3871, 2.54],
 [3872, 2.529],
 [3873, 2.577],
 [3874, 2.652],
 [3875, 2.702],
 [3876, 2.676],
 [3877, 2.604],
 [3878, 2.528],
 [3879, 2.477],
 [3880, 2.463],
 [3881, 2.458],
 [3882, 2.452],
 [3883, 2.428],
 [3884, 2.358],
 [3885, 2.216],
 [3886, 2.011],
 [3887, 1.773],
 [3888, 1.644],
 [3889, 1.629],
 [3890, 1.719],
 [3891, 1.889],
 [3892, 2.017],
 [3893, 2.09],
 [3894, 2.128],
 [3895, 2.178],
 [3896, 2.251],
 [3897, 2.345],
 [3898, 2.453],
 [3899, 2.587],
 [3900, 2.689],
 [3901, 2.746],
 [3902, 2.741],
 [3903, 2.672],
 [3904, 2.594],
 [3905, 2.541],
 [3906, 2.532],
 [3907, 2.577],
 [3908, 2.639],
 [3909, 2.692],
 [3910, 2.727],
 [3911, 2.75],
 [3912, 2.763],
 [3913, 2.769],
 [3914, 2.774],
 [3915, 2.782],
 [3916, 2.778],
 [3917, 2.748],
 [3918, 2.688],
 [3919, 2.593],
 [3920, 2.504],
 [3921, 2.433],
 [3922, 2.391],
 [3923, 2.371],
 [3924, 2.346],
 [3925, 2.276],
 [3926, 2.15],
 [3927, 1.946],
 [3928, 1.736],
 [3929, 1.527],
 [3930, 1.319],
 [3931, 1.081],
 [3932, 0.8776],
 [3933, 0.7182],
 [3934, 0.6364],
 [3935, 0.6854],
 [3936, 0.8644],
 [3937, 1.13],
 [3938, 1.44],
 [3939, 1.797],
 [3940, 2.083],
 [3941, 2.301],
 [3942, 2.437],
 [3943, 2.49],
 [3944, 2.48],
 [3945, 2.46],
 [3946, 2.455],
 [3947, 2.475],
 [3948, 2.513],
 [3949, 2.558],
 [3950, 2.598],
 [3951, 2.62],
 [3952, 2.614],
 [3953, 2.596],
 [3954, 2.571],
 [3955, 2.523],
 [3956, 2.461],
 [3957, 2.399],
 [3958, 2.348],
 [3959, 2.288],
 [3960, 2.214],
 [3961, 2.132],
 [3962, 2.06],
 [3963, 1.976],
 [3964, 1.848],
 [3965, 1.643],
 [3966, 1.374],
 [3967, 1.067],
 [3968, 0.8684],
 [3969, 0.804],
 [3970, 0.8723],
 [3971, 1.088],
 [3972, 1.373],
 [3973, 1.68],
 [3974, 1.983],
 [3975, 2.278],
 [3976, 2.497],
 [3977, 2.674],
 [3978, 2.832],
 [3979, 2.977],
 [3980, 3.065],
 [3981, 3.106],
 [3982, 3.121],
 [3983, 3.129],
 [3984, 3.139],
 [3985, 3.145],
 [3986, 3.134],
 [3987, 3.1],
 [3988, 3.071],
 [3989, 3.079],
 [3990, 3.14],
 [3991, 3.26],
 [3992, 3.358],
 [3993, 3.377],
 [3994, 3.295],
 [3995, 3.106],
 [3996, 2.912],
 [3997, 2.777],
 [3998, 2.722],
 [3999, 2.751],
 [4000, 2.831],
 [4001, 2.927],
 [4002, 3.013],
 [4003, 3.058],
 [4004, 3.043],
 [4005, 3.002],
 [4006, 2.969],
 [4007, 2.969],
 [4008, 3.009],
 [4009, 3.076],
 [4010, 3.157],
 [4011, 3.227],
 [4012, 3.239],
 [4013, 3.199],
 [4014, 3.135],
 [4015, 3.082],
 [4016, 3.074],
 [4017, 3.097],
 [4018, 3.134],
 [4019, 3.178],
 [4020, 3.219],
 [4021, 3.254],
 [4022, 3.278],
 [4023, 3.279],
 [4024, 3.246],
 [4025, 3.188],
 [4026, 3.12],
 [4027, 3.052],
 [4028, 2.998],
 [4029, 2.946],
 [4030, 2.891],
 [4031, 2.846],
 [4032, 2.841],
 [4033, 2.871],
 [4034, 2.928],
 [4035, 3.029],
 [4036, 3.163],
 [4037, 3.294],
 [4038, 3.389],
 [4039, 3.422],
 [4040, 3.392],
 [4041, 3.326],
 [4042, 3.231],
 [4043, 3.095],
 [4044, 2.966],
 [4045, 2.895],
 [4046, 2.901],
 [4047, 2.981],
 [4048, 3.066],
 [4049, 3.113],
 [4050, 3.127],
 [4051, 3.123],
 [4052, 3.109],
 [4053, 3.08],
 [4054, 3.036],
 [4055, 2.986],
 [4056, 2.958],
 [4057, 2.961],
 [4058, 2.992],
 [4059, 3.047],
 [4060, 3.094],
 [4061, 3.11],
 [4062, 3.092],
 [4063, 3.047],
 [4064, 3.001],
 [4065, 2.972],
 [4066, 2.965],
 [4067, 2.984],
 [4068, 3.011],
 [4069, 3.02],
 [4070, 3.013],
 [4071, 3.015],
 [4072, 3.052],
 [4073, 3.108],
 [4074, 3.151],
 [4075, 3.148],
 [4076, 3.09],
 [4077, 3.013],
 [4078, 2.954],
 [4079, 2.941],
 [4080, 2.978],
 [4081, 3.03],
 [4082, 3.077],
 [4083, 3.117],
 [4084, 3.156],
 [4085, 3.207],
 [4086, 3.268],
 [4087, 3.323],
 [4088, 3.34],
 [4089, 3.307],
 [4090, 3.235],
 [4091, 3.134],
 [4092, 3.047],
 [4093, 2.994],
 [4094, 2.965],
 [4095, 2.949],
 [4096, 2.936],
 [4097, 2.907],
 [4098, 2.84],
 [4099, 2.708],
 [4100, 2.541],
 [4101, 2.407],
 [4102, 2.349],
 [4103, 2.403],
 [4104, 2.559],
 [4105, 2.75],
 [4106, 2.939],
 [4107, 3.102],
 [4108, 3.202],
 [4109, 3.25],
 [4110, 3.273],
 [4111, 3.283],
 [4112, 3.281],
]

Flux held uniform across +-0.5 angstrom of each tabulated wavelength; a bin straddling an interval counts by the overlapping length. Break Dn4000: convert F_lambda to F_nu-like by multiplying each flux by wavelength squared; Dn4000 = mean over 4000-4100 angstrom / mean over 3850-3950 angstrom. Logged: 1.4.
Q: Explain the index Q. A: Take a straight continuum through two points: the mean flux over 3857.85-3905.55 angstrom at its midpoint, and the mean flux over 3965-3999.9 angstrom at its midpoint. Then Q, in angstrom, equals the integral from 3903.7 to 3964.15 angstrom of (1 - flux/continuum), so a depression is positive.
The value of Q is 6.8 angstrom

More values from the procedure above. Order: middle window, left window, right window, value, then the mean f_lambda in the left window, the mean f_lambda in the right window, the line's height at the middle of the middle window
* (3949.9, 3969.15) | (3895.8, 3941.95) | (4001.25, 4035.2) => 3.6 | 2.18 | 3.08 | 2.55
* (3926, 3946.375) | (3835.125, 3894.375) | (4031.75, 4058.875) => 7.9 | 2.37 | 3.09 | 2.65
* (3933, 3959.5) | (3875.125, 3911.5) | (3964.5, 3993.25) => 3.1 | 2.37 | 2.41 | 2.4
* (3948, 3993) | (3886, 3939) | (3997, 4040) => 4.5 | 2.13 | 3.08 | 2.65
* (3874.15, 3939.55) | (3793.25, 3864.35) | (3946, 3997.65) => 5.7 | 2.33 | 2.45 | 2.4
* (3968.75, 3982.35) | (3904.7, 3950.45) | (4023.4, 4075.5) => 1.9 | 2.16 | 3.07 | 2.52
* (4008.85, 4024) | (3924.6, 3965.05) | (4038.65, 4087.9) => -3.1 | 1.99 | 3.08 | 2.65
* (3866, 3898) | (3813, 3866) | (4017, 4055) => 2.0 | 2.32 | 3.11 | 2.49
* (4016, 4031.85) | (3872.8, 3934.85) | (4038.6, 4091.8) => -1.3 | 2.27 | 3.09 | 2.88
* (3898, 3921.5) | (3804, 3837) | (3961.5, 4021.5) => -1.5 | 2.28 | 2.69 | 2.5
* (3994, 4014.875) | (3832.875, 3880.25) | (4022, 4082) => -0.8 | 2.42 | 3.06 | 2.91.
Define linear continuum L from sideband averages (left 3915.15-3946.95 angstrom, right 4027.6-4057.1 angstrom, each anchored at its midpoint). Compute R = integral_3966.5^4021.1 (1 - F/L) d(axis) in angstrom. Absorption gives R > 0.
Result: -3.7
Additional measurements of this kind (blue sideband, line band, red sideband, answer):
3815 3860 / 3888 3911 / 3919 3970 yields -3.46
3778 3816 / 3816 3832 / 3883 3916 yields 1.63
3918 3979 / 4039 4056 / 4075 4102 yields -2.47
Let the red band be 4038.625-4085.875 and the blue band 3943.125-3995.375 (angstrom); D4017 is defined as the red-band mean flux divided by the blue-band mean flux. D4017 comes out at 1.3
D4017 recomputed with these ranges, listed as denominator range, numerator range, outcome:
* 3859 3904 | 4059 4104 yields 1.22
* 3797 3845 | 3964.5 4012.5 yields 1.20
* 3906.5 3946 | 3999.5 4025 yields 1.48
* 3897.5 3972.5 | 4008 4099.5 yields 1.45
